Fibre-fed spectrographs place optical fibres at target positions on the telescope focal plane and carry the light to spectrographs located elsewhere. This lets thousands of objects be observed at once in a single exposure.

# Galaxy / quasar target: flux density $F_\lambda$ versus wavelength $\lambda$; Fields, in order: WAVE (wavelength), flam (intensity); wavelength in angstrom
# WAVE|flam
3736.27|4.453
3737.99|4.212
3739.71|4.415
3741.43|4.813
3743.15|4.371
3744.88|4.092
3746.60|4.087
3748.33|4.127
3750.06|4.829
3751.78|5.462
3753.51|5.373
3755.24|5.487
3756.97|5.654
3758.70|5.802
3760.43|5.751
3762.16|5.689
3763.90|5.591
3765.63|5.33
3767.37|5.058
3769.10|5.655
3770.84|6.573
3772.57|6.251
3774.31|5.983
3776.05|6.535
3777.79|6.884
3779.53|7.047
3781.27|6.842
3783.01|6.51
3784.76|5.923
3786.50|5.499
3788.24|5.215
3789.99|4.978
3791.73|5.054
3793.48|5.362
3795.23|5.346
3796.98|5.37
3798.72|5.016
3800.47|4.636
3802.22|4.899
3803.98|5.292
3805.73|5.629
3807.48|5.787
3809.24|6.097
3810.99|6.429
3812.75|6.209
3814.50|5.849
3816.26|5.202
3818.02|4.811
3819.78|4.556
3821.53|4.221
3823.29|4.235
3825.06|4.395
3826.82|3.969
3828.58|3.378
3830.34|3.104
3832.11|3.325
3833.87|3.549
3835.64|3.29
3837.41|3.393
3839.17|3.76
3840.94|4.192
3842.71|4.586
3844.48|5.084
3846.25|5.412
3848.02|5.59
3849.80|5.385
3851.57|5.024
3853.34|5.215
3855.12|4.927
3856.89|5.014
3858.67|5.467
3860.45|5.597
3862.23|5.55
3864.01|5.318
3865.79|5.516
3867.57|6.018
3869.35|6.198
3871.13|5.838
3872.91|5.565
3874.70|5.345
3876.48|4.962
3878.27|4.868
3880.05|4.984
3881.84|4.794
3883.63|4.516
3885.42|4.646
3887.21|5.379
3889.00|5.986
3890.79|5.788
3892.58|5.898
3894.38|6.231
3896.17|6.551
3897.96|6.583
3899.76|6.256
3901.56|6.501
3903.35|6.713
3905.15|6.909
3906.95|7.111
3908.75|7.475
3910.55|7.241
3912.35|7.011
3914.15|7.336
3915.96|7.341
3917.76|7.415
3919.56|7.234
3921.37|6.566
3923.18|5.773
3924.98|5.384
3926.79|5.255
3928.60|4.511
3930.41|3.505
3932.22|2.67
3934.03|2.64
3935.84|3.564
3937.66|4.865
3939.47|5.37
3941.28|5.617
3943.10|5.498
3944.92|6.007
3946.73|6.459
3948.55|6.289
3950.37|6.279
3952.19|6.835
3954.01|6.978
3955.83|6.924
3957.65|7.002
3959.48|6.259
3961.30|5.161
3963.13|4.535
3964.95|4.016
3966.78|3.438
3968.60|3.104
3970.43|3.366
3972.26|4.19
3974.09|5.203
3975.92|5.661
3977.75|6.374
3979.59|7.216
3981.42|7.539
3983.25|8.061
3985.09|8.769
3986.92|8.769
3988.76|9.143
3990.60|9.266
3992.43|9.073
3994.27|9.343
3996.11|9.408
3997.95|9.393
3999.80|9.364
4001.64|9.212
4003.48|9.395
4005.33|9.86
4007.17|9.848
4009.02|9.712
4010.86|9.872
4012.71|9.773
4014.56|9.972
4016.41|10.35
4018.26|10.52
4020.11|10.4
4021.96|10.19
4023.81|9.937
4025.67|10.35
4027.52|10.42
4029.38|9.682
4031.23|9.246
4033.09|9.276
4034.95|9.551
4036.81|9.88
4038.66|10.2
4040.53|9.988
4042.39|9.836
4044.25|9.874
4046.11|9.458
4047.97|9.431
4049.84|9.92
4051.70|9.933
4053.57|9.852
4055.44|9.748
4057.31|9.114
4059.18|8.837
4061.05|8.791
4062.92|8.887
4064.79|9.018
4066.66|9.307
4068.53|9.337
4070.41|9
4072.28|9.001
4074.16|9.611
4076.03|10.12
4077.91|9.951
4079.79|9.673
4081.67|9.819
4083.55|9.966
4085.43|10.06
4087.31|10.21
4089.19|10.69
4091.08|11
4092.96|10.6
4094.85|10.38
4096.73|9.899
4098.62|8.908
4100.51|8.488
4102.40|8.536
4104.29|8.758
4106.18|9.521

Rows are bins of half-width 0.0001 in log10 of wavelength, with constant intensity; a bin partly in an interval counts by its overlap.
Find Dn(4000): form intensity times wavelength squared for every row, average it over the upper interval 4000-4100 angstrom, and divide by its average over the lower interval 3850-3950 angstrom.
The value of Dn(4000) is 1.85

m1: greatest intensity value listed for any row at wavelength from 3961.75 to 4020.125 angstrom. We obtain 10.52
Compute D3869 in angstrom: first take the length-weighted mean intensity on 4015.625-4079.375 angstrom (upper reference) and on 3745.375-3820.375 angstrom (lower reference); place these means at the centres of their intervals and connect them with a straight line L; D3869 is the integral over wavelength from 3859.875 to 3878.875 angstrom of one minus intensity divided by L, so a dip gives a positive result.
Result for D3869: 3.8 angstrom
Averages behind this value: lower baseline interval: 5.57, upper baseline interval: 9.67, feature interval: 5.53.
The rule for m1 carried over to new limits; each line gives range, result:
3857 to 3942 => 7.475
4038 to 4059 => 10.2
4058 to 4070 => 9.337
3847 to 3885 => 6.198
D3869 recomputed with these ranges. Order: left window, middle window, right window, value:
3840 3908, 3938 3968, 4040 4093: 6.2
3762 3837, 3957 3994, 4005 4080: 9.4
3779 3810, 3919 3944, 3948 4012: 7.3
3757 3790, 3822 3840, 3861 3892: 6.3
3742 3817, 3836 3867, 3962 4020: 6.7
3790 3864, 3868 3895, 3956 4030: 2.3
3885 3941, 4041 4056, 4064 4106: -1.6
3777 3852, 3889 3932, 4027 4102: 3.0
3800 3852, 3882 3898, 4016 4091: 1.3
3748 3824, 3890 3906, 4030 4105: 1.8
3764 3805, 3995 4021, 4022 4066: -2.0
